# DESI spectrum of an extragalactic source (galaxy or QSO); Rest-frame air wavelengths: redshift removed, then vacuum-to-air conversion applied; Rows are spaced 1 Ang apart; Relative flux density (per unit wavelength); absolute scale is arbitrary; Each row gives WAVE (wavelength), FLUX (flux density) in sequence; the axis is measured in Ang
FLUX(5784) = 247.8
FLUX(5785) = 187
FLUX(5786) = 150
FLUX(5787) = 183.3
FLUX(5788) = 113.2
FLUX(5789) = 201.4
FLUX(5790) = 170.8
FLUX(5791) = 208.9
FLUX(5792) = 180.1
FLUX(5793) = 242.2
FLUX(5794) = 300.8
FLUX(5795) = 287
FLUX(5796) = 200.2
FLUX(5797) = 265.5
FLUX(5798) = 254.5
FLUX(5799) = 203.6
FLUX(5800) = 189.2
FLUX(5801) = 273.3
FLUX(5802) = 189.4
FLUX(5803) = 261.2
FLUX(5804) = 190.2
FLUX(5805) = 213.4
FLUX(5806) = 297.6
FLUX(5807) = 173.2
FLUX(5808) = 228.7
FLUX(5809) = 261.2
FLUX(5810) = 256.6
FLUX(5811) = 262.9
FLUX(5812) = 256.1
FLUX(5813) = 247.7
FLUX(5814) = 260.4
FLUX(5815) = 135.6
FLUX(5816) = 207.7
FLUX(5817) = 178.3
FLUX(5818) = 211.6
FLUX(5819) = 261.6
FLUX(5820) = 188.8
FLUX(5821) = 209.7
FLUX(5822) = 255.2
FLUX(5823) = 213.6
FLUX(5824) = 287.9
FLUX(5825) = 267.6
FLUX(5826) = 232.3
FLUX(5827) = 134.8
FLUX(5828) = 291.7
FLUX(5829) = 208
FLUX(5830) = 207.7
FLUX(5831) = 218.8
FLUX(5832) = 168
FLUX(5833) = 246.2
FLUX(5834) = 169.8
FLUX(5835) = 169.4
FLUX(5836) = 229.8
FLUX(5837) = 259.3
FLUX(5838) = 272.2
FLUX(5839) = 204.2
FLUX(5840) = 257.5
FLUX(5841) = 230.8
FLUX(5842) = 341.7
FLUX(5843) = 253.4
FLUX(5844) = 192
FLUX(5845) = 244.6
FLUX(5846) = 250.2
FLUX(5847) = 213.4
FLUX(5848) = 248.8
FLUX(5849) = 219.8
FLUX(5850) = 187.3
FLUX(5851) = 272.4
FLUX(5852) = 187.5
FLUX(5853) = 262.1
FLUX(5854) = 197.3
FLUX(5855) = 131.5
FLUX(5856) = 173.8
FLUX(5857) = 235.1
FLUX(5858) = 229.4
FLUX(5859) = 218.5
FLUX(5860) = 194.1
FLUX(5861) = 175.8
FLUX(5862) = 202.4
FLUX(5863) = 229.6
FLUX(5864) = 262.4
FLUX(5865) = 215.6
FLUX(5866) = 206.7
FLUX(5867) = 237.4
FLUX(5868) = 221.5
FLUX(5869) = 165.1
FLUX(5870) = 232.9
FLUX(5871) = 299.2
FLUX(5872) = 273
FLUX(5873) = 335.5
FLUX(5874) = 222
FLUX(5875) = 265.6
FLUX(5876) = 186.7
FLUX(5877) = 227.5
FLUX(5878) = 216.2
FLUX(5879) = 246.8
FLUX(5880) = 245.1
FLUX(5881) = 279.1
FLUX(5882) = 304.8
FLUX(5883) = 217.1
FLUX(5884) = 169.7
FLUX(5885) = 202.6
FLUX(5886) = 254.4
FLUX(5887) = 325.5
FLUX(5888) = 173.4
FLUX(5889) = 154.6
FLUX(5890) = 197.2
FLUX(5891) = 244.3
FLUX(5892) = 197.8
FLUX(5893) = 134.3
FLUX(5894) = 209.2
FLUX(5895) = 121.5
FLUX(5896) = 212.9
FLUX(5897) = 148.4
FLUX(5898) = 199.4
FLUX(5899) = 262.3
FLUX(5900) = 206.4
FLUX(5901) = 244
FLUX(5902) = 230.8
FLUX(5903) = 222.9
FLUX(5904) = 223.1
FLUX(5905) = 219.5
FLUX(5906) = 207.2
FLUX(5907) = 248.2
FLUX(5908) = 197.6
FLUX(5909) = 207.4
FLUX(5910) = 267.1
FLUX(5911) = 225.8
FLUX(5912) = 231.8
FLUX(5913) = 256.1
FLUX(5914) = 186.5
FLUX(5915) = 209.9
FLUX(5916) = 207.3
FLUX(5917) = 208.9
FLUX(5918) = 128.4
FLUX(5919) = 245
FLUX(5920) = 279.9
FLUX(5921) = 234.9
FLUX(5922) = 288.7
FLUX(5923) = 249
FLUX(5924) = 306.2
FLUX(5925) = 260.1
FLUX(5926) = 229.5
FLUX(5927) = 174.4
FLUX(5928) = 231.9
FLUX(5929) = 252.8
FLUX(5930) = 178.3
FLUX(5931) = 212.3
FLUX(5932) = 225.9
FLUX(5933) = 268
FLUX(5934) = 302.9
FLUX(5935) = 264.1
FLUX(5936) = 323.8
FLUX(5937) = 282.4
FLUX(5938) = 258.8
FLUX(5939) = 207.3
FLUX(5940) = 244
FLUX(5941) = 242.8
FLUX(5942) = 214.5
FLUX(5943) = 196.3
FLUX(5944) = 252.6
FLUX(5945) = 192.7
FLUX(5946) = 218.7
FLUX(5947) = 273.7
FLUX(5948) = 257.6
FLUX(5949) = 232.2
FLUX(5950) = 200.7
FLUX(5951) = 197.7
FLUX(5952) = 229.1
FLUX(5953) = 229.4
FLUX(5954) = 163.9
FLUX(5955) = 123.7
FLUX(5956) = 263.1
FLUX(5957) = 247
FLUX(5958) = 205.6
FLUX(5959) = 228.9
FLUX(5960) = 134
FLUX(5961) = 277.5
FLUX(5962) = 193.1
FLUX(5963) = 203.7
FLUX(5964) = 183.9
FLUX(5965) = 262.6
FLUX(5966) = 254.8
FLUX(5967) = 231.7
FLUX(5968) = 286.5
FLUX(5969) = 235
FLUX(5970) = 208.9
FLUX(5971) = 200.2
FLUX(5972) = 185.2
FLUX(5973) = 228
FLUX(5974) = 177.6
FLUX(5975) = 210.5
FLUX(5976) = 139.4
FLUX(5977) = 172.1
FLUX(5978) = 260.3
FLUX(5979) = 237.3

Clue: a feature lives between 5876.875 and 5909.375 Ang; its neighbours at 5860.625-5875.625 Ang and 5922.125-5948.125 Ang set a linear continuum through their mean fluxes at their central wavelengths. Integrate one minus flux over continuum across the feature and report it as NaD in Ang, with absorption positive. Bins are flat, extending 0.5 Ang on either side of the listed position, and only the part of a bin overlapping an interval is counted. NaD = 3.05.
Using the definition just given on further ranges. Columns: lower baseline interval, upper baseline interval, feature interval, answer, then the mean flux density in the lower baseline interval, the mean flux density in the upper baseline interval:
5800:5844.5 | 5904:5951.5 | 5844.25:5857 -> 0.8 Ang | 229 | 234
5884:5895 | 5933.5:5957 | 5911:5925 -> -0.9 Ang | 204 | 234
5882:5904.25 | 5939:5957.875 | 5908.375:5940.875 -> -3.5 Ang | 209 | 220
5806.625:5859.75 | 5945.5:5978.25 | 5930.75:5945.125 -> -2.0 Ang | 225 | 215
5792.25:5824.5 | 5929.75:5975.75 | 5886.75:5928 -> 1.8 Ang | 233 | 226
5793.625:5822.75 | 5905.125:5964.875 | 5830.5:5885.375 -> 0.6 Ang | 231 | 228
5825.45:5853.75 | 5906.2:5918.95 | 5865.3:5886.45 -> -1.6 Ang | 227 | 215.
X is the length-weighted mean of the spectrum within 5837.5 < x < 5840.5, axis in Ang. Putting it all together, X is 245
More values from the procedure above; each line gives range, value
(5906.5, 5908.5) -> 223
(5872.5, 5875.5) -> 274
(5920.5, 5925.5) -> 268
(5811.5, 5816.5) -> 222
